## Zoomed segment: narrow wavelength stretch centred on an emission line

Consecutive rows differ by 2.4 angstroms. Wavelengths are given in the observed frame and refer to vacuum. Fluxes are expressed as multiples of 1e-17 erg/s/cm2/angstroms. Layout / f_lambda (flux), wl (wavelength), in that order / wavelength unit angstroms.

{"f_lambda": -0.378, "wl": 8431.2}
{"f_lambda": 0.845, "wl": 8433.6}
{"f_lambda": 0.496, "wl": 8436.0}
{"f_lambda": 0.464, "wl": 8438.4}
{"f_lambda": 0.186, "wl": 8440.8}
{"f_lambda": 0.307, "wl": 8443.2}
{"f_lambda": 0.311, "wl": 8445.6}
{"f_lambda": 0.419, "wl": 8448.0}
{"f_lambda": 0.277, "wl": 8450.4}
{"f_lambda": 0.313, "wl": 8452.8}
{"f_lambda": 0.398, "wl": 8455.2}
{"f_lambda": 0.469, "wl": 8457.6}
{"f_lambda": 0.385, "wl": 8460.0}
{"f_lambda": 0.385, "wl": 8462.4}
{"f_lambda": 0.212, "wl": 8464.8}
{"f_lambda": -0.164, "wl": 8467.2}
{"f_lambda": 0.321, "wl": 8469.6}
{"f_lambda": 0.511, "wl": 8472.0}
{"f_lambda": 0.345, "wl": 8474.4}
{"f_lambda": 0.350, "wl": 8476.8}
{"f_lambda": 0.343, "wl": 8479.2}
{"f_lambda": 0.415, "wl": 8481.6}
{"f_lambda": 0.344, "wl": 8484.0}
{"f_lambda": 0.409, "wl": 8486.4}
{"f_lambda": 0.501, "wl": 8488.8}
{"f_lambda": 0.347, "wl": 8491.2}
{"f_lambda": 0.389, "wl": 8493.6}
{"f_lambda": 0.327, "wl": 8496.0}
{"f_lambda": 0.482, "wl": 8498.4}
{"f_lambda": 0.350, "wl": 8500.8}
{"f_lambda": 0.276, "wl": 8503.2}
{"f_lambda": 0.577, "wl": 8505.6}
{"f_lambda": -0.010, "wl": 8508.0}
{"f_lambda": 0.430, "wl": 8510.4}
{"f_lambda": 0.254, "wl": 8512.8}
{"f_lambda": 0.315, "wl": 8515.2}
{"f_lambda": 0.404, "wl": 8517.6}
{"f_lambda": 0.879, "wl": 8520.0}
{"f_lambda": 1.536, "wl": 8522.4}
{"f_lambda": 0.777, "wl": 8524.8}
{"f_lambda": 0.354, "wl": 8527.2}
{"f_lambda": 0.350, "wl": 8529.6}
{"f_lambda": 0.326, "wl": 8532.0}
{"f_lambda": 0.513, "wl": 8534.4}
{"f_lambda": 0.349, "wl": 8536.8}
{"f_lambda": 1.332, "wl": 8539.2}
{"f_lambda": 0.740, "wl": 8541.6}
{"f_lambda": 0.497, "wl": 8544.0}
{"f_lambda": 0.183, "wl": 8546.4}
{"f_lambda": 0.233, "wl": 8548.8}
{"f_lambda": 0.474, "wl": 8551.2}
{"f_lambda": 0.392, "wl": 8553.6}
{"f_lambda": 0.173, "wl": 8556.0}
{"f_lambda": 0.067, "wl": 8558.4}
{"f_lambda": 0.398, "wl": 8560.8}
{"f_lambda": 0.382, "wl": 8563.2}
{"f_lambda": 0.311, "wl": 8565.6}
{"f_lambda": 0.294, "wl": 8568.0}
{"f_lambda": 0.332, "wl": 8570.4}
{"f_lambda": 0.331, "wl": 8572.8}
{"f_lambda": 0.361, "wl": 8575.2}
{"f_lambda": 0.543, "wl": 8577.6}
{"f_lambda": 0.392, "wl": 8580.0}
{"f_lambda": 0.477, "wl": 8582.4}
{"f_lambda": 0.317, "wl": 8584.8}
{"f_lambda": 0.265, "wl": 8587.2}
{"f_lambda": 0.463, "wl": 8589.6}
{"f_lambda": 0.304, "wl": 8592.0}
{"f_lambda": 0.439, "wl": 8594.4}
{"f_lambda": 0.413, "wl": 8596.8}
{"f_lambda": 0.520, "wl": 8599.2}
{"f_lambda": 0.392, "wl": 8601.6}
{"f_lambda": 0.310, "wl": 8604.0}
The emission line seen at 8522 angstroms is [S II] 6716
